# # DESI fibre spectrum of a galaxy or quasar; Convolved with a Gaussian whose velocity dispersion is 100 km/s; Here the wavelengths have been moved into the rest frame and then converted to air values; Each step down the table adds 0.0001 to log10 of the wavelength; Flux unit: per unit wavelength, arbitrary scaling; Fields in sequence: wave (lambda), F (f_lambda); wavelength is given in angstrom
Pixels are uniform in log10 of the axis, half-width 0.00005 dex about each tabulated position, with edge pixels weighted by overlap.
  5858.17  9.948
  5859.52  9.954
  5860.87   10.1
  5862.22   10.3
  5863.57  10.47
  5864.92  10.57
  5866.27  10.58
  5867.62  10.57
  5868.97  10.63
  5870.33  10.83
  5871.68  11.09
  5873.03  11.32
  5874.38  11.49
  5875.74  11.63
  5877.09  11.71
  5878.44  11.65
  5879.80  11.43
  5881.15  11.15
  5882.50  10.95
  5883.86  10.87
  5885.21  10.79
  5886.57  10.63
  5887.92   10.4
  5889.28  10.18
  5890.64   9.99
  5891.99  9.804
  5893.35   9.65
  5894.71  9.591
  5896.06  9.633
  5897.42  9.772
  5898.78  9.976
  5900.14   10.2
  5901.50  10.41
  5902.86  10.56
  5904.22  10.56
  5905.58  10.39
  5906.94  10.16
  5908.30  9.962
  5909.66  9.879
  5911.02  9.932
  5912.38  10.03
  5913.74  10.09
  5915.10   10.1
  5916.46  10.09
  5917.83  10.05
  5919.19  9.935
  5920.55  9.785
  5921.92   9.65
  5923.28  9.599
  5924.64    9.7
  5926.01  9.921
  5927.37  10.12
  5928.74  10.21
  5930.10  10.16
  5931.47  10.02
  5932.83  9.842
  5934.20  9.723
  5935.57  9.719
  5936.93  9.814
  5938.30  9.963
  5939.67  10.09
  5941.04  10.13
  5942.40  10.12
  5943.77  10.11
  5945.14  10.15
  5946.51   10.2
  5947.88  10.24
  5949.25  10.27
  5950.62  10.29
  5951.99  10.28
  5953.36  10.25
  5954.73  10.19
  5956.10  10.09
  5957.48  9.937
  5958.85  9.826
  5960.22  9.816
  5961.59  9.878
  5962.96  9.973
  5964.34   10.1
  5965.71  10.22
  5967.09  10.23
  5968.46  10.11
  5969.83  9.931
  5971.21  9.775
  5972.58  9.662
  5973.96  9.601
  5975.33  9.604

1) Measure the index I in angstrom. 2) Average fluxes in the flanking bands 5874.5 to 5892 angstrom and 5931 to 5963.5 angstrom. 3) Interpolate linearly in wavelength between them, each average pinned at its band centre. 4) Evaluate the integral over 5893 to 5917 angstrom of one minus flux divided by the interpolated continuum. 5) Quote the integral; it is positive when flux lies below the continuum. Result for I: 1.3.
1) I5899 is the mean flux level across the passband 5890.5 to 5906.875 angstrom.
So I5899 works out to 10.1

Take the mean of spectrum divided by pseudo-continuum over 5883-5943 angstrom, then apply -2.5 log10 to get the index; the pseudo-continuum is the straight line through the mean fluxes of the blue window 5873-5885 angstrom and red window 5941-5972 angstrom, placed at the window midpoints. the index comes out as 0.077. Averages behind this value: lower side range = 11.3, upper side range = 10.1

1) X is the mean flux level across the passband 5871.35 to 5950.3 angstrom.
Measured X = 10.3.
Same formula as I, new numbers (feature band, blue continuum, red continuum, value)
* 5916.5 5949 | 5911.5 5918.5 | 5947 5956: 0.6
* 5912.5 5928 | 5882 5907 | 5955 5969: 0.4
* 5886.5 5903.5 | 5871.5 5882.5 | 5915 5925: 1.1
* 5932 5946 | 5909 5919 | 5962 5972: 0.1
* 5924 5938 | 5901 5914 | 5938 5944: 0.3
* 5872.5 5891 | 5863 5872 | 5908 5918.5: -1.0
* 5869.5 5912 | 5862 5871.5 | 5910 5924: -1.0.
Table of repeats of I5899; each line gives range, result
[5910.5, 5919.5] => 10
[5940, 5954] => 10.2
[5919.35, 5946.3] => 9.94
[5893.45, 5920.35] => 10.1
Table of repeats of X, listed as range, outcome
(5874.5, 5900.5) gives 10.5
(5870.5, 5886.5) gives 11.2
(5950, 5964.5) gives 10.1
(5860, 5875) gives 10.7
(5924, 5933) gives 10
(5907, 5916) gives 10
